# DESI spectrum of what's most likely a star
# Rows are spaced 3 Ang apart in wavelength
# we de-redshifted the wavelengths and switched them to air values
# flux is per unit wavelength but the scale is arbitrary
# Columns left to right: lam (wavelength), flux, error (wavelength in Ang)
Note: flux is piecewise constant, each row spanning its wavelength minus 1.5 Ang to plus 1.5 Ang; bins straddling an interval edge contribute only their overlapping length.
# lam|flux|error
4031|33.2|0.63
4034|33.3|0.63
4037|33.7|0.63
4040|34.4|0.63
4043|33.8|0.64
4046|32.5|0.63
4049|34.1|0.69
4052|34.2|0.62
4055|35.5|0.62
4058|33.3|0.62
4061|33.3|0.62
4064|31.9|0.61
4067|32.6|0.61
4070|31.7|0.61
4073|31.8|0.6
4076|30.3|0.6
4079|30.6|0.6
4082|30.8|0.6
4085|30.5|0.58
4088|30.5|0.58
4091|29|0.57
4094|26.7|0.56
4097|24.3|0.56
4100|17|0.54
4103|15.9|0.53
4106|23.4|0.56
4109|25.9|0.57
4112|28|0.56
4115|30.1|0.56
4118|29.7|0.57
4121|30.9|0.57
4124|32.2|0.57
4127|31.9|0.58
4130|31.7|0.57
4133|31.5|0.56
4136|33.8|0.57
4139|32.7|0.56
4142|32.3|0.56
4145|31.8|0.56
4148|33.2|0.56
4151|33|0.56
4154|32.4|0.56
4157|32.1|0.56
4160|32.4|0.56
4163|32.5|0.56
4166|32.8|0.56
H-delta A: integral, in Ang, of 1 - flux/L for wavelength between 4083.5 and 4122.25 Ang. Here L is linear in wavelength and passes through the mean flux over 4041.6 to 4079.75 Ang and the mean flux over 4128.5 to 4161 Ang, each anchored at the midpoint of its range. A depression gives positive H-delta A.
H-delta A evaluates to 7.5 Ang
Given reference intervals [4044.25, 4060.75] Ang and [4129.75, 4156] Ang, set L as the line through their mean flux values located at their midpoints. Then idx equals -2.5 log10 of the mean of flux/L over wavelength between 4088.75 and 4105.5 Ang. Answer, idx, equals 0.40 mag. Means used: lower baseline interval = 33.9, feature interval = 23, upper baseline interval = 32.5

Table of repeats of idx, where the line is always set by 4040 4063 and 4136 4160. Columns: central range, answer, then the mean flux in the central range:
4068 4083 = 0.08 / 31.1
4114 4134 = 0.06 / 31.2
